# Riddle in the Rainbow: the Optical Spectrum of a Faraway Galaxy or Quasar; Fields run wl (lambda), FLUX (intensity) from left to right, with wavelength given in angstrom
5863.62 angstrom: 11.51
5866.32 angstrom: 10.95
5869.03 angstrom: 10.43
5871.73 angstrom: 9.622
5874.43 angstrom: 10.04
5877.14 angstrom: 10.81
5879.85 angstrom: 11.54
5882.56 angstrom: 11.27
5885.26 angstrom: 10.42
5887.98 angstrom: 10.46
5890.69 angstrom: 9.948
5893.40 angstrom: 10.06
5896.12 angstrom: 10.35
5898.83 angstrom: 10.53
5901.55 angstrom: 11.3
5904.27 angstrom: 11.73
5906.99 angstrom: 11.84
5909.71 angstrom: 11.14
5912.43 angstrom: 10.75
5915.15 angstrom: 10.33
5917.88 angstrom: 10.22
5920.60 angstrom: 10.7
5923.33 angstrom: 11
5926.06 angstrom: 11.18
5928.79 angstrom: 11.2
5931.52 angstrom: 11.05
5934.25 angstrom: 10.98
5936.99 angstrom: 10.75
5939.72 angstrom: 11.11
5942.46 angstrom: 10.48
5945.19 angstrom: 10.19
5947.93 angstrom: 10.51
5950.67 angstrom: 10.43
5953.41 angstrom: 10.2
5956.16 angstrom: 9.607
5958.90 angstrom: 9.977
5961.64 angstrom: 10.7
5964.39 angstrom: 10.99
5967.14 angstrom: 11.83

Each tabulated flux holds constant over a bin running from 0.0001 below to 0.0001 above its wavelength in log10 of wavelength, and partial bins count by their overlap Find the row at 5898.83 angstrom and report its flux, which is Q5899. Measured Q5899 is 10.53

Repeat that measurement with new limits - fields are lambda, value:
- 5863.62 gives 11.51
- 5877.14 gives 10.81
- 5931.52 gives 11.05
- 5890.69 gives 9.948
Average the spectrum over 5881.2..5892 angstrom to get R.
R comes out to 10.5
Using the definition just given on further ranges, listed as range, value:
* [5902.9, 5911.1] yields 11.6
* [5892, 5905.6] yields 10.8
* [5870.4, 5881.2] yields 10.5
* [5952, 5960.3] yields 9.94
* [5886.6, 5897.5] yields 10.2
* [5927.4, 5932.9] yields 11.1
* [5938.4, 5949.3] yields 10.6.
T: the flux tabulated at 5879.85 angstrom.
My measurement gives 11.54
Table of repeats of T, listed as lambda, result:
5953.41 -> 10.2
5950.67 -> 10.43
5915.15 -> 10.33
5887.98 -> 10.46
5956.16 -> 9.607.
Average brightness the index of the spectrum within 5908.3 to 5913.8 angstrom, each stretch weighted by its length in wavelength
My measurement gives 11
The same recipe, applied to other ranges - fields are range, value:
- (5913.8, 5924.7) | 10.6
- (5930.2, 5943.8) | 10.9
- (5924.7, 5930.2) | 11.2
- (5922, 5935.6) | 11.1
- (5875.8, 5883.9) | 11.2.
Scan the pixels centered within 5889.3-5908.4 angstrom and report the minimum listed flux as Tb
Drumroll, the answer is 9.948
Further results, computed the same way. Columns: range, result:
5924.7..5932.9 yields 11.05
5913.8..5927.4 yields 10.22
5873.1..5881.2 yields 10.04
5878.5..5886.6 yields 10.42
